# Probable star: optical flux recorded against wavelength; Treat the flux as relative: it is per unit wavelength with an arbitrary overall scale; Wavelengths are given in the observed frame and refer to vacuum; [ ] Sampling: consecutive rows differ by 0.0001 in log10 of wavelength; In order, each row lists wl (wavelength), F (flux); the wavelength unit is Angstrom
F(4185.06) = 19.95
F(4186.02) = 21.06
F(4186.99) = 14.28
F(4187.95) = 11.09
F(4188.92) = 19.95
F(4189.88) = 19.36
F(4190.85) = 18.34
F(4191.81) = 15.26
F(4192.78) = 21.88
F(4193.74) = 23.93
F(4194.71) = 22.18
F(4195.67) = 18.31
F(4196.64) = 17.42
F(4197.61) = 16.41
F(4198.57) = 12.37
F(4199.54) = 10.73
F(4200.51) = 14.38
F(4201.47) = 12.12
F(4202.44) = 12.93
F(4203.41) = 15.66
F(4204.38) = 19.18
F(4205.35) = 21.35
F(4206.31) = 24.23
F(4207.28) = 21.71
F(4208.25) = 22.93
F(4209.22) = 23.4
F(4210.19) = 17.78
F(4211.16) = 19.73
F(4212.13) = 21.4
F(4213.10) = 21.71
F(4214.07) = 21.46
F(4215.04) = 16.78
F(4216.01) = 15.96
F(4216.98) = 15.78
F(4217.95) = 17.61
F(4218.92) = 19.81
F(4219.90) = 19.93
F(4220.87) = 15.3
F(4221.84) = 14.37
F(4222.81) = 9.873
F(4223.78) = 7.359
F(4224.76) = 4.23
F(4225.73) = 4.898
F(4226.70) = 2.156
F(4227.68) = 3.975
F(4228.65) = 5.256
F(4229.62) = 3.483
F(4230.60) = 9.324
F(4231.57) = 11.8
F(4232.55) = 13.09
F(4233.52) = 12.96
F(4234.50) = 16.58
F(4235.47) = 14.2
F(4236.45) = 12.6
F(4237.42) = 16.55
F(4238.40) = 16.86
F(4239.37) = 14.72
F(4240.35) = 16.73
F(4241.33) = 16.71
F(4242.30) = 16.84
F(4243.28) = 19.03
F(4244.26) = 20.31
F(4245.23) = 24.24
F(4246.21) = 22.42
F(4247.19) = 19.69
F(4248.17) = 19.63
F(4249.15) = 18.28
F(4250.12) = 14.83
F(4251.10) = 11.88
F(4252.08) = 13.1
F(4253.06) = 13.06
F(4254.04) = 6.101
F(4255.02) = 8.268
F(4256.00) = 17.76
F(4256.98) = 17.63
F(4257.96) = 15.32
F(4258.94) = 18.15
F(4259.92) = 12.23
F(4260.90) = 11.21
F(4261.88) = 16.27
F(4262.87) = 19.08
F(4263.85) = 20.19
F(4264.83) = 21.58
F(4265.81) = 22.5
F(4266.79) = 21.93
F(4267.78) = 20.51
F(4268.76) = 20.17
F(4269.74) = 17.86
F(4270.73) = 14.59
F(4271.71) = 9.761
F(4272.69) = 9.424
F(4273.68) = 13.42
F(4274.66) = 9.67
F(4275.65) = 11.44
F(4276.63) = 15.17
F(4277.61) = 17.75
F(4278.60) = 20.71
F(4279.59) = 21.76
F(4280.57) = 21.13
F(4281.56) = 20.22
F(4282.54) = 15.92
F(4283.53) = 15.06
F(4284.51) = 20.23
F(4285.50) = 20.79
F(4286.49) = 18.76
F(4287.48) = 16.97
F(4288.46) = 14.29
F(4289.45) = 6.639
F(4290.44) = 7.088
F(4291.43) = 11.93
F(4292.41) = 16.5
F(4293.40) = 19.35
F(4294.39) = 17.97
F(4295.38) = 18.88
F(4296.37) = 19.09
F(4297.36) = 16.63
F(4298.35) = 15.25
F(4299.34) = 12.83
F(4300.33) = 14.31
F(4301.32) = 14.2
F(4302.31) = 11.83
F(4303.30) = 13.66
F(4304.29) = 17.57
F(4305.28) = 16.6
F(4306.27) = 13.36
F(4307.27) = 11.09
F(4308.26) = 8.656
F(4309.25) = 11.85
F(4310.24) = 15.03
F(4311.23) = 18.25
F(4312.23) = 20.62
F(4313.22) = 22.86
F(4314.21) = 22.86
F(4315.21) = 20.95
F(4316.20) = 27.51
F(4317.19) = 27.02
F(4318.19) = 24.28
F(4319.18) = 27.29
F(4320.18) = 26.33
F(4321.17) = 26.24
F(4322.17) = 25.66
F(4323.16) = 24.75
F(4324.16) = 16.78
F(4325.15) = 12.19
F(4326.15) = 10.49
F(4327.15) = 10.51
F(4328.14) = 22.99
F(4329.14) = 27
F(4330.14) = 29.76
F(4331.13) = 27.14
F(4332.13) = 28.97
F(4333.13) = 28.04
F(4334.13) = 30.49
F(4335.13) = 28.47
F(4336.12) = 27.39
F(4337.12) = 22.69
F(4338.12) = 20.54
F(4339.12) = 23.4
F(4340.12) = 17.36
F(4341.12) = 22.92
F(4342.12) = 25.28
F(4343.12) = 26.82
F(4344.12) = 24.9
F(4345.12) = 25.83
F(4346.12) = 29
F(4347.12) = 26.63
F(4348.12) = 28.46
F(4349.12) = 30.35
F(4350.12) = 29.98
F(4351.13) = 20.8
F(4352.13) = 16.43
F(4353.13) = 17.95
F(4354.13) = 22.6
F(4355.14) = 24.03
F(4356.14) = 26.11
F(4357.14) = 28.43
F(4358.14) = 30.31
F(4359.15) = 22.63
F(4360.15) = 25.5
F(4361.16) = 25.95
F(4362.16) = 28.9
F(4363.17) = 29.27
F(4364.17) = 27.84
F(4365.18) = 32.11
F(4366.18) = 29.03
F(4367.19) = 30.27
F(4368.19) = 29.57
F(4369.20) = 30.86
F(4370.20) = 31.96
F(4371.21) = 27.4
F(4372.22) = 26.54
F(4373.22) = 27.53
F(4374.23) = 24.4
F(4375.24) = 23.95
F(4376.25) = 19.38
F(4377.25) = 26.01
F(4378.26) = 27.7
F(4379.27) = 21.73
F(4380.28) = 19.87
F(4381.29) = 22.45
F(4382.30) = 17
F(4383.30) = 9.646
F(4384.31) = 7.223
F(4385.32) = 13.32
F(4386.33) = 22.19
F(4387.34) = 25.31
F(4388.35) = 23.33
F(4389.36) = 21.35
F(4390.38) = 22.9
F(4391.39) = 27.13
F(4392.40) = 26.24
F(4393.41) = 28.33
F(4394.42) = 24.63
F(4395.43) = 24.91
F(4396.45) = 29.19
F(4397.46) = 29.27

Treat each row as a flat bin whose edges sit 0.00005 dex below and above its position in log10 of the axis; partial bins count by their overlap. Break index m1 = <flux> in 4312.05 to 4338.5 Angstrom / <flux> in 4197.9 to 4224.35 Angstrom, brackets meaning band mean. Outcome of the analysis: 1.38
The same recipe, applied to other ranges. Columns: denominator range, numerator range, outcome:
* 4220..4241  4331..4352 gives 2.34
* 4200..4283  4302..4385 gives 1.47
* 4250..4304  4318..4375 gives 1.62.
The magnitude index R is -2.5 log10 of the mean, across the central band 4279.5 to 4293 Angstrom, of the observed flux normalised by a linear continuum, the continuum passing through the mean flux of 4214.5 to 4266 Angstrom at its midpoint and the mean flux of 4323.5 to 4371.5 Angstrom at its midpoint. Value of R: 0.18 mag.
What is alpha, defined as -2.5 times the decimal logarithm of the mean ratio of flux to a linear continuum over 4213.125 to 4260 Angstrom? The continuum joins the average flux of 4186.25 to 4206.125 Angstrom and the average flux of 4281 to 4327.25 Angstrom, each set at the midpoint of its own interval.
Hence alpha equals 0.20 mag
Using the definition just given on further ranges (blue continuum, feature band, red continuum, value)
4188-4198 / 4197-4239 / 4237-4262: 0.21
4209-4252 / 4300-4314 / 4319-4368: 0.39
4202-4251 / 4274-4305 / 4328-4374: 0.31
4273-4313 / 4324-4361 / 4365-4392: -0.19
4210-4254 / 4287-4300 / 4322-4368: 0.33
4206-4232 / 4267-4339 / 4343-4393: 0.10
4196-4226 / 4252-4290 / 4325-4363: 0.24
